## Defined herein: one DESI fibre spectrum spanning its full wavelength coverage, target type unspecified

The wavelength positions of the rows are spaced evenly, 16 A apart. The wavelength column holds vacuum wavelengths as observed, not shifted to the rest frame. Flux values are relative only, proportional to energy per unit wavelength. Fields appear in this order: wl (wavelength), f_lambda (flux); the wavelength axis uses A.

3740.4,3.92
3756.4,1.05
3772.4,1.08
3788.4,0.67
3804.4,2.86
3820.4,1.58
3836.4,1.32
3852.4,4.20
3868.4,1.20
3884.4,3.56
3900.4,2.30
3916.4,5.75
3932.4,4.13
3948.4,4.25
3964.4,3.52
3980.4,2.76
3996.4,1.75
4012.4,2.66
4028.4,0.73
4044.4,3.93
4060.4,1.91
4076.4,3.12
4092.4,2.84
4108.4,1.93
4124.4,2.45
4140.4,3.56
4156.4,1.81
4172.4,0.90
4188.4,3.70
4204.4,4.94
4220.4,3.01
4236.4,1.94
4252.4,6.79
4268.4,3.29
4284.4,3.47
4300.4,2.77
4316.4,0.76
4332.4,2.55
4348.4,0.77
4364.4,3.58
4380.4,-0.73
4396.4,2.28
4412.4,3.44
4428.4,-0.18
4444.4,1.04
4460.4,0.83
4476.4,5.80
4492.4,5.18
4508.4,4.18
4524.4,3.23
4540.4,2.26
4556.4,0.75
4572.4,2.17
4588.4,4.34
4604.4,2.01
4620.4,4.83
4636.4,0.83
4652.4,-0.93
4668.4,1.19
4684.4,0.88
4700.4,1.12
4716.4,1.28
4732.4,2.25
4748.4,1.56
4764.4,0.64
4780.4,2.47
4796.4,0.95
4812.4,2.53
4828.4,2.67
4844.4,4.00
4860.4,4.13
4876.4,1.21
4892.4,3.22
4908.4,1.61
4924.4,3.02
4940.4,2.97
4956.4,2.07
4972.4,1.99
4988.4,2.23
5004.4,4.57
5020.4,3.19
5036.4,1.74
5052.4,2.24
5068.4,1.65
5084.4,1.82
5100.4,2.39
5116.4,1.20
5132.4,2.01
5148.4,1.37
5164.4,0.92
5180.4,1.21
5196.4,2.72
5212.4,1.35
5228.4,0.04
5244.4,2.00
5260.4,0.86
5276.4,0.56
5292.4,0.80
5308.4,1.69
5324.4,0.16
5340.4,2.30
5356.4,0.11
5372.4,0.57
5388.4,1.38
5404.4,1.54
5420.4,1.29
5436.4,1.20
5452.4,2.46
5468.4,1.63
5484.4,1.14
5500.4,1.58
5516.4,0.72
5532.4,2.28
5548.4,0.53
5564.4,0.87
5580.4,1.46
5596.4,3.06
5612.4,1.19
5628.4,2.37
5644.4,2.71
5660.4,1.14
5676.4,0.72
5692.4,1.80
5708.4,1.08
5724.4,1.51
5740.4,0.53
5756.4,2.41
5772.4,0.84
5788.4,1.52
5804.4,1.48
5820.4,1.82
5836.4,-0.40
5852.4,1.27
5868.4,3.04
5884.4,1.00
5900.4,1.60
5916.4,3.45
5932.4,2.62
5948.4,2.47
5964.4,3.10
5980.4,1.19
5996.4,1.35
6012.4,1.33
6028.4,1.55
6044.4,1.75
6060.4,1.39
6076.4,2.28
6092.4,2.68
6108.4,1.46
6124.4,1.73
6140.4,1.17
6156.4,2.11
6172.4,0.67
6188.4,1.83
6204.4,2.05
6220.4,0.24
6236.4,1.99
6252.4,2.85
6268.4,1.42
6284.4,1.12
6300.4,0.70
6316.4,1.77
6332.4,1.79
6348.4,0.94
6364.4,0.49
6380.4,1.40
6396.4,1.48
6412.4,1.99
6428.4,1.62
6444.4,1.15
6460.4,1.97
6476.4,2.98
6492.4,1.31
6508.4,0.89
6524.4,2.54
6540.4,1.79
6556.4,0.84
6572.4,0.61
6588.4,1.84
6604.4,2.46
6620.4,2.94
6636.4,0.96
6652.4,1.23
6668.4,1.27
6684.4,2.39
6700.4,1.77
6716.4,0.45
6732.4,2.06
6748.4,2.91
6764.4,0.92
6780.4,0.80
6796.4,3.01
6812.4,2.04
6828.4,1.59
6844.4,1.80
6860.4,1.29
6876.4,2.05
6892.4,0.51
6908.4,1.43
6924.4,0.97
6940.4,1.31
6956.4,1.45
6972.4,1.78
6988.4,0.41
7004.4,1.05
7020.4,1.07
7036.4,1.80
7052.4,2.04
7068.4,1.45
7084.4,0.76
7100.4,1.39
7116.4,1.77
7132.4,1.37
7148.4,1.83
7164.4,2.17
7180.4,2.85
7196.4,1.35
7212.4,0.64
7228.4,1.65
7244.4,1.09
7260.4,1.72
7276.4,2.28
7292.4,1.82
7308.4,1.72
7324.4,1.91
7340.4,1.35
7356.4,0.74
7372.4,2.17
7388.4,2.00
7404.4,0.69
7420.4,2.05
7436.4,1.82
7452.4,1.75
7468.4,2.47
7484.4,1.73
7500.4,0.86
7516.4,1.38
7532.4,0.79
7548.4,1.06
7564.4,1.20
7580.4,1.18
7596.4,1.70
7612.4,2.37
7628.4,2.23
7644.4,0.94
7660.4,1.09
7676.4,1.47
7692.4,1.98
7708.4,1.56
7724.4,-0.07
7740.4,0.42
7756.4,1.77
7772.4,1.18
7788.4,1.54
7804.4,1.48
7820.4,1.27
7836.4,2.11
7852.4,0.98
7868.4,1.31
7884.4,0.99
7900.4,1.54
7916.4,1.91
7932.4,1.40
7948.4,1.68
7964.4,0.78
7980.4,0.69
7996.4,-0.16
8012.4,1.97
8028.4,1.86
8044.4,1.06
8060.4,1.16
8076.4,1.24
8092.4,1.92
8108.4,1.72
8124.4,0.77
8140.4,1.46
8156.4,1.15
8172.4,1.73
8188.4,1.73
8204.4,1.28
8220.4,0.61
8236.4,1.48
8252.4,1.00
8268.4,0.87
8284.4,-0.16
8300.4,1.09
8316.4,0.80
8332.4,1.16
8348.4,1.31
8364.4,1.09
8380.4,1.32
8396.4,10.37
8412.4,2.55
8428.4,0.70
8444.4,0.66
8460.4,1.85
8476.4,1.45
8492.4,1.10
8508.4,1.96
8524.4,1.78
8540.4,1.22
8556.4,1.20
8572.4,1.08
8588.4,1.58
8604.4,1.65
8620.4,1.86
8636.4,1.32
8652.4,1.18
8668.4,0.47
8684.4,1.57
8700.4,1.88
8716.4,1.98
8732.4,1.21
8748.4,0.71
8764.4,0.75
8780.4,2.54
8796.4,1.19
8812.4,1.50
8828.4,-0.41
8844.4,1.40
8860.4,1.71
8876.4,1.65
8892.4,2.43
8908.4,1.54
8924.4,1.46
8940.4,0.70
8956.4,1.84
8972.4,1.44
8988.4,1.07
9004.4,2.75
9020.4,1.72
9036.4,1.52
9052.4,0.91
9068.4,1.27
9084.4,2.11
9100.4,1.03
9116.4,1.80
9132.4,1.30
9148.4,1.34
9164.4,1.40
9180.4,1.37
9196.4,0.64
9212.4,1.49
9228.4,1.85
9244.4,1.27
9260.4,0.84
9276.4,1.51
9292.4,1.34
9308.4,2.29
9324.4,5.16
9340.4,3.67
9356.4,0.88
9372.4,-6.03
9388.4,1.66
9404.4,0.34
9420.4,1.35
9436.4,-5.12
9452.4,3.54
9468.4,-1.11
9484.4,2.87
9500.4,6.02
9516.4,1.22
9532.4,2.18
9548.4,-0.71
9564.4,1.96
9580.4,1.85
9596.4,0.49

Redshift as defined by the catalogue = 1.25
